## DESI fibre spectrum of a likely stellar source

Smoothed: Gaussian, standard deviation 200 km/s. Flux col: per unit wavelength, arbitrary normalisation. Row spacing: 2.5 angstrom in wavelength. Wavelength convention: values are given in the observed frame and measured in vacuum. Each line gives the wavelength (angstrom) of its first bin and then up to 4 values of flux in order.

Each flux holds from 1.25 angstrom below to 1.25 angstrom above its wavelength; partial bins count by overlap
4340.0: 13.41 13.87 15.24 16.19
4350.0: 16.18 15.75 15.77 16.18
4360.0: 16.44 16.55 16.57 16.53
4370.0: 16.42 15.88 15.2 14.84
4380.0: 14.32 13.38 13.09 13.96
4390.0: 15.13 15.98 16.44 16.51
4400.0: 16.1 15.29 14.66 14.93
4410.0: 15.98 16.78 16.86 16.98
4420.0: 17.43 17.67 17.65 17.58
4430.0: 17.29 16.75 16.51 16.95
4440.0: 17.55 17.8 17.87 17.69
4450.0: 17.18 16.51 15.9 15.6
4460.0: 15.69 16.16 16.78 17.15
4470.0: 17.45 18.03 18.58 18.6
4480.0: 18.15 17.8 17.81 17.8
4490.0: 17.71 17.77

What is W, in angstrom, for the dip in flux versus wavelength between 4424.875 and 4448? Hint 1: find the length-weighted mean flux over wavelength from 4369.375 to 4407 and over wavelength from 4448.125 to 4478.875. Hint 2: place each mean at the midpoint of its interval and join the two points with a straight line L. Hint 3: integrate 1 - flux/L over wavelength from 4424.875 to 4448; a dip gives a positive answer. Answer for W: -1.4 angstrom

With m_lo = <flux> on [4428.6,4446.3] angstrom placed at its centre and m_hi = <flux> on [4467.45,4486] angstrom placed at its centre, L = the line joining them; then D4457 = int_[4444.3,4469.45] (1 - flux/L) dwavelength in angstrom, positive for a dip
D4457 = 1.4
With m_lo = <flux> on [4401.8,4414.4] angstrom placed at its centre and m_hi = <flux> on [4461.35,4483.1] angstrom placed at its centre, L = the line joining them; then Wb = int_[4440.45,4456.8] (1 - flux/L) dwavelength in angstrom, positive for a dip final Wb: -0.2 angstrom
